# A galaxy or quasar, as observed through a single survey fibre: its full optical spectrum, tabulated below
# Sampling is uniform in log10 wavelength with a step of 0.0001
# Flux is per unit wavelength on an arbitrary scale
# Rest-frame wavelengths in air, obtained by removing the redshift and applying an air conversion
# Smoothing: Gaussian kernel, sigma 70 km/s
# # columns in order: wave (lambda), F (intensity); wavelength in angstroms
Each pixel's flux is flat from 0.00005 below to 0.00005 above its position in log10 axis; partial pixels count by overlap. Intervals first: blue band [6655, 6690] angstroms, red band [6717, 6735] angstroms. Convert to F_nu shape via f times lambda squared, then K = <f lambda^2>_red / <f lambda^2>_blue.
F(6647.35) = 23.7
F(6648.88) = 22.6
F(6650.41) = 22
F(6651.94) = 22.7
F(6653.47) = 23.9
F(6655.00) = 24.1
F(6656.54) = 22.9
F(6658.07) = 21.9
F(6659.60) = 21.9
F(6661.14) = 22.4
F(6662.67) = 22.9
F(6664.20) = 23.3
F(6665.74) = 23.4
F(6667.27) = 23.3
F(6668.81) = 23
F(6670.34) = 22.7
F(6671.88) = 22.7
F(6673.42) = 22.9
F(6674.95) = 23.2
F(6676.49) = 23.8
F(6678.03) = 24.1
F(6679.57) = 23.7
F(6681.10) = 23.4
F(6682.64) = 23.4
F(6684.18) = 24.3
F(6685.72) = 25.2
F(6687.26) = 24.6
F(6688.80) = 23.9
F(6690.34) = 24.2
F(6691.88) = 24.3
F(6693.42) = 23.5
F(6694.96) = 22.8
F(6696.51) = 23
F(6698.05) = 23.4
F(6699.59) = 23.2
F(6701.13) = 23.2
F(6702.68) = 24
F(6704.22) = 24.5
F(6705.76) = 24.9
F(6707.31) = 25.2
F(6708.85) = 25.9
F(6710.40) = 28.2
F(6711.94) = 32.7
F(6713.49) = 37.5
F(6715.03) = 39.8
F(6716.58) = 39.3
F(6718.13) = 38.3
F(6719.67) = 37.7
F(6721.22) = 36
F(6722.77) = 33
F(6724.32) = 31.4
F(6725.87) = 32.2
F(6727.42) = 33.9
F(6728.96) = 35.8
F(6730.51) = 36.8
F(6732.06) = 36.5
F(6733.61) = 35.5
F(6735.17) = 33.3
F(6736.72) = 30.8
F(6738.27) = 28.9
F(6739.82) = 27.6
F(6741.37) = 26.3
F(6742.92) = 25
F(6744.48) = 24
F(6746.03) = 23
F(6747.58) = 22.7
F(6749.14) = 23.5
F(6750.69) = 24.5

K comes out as 1.53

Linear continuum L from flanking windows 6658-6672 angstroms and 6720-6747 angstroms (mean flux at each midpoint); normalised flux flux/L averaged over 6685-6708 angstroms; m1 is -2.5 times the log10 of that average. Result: 0.11 mag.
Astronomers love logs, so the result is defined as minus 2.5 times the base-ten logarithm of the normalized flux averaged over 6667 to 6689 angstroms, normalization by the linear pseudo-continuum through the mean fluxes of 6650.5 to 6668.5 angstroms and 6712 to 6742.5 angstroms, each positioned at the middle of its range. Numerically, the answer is 0.10 mag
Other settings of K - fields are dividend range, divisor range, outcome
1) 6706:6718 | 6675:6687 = 1.37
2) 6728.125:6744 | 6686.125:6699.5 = 1.35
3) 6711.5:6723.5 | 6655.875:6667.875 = 1.65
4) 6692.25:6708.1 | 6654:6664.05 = 1.06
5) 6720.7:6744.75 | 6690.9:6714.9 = 1.23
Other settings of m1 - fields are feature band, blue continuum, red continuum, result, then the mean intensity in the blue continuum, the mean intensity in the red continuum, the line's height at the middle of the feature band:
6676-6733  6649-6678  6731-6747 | -0.09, 23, 29.1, 26.3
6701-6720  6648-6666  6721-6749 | -0.10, 22.8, 30.4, 28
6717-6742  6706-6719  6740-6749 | -0.18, 33.1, 24.4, 28.4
